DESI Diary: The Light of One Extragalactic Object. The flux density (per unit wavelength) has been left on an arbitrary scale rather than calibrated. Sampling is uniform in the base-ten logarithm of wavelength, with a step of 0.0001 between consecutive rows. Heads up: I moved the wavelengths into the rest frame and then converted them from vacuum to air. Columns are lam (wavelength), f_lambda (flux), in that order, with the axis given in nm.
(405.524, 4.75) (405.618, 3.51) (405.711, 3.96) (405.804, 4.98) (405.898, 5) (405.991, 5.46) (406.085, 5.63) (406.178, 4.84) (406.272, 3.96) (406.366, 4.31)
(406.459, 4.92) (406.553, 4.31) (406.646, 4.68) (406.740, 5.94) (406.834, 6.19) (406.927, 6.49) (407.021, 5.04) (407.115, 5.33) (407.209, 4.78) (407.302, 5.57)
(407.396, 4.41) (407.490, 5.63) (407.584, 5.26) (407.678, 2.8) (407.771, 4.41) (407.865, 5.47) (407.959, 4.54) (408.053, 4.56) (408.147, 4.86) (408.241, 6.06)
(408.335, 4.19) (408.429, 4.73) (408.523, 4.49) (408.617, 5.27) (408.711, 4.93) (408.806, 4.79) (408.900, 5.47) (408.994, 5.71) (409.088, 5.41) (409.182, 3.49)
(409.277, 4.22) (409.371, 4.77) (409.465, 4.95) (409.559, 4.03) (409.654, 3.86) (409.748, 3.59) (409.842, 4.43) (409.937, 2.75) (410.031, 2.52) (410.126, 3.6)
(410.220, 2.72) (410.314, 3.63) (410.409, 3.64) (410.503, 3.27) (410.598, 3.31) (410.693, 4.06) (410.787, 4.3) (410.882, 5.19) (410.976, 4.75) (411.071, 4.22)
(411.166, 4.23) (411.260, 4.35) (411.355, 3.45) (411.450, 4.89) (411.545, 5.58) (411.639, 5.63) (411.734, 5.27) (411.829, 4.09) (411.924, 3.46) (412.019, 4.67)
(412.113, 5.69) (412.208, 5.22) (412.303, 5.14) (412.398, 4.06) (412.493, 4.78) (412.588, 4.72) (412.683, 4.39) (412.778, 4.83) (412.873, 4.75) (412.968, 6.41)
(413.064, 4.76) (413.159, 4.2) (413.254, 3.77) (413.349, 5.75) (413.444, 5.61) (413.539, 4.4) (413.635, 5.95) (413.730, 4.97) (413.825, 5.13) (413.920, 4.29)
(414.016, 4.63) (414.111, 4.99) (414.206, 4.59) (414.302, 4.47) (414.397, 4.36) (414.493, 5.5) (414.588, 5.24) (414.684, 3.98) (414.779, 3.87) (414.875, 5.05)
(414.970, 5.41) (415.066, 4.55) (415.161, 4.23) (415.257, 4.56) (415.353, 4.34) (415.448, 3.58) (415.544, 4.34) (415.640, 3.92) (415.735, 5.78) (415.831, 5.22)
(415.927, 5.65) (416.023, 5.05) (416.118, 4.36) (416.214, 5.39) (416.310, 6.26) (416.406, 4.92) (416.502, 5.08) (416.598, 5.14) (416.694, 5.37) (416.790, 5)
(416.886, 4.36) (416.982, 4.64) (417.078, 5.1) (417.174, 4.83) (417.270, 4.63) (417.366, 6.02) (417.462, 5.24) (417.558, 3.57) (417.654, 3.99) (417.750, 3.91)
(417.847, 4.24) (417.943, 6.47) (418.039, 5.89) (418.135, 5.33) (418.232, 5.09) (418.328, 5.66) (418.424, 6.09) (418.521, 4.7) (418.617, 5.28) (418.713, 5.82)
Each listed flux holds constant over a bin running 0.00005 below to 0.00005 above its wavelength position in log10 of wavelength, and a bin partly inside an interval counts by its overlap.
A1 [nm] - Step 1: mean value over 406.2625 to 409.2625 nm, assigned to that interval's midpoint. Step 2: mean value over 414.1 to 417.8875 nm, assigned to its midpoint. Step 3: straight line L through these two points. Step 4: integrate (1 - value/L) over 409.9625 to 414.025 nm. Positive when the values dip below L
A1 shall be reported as 0.28 nm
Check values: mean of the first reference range 4.94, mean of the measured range 4.51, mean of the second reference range 4.77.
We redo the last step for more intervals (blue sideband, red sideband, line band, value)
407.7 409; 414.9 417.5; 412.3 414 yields 0.01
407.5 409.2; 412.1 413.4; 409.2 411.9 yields 0.42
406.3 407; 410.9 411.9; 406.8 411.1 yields 0.38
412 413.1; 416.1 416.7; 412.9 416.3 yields 0.19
